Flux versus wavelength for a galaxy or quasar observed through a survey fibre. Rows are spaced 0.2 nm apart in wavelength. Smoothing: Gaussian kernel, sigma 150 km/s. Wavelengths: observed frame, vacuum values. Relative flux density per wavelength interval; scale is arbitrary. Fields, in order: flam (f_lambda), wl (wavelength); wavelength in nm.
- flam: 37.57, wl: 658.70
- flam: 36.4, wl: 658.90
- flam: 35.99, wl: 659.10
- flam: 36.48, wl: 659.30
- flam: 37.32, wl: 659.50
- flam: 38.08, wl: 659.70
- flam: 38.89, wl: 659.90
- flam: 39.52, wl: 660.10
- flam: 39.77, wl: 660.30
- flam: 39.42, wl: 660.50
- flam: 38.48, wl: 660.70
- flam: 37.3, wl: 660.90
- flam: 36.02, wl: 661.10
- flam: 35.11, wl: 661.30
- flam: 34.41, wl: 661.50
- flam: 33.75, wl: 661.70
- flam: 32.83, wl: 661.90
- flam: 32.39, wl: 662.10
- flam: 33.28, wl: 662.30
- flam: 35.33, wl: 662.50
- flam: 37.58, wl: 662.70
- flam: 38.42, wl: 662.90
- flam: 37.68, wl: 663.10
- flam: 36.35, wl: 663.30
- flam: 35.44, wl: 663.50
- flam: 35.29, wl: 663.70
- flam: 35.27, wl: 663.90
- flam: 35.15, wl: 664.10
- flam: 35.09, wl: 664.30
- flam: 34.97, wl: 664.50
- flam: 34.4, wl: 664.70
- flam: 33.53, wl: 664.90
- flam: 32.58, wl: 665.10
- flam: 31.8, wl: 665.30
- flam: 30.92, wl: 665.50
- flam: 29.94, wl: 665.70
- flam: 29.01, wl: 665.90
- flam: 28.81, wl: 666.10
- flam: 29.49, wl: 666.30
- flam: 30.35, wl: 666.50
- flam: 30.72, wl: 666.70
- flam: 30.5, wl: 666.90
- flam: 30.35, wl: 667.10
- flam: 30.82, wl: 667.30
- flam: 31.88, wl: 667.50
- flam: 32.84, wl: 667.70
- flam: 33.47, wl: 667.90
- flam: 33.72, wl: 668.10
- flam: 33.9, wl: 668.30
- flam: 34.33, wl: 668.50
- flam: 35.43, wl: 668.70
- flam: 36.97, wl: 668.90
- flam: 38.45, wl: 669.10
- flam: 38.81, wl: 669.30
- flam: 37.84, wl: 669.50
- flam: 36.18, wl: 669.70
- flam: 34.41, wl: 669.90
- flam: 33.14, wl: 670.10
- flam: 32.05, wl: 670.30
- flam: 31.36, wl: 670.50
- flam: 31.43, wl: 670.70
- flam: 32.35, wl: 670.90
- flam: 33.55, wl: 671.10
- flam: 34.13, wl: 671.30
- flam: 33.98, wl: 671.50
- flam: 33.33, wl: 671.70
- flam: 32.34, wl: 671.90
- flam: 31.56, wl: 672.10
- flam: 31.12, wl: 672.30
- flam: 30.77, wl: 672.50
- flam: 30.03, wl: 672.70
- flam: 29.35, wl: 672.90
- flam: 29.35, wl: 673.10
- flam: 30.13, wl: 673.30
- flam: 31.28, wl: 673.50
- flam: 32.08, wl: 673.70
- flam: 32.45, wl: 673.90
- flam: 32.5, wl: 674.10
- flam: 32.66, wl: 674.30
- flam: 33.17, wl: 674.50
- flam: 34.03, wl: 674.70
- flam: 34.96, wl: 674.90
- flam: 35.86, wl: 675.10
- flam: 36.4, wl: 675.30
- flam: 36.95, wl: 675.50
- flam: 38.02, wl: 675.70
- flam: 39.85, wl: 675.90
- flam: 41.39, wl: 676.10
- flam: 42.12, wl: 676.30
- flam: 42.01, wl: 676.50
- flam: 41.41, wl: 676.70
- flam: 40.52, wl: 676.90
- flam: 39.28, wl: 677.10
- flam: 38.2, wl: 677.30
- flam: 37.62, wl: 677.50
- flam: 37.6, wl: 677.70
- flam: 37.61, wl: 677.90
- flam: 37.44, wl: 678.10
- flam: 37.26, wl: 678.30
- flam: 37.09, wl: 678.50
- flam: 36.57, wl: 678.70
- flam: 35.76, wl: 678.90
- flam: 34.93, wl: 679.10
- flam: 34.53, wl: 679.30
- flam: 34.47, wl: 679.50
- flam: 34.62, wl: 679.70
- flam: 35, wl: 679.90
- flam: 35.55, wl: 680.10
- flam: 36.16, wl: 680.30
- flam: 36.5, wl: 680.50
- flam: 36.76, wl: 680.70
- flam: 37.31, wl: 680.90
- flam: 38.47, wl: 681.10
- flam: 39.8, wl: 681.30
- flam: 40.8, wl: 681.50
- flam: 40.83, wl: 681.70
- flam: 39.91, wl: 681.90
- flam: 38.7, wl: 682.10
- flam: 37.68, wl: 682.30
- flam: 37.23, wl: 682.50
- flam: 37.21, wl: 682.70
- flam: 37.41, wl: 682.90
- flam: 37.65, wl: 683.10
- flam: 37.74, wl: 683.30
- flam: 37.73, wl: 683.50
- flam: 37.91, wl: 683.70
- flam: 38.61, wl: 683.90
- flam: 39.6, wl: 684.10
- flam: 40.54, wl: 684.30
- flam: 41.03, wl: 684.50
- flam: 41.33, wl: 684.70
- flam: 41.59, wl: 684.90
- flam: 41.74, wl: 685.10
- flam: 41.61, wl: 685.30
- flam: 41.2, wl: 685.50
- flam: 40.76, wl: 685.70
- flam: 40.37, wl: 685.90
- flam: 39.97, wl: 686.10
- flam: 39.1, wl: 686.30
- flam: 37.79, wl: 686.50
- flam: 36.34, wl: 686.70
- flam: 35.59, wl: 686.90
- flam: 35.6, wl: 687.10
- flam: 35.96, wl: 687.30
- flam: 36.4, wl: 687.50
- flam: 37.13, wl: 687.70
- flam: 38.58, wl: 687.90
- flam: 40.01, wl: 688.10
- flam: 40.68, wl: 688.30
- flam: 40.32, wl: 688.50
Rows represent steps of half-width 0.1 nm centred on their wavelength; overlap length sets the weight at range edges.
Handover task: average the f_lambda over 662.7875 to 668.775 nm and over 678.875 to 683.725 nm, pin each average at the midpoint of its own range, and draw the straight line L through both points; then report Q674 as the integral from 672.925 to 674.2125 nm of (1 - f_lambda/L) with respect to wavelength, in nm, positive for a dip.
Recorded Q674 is 0.15 nm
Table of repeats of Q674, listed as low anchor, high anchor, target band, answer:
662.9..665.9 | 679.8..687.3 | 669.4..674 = 0.44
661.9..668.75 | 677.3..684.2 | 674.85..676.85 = -0.16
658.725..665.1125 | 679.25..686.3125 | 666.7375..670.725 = 0.32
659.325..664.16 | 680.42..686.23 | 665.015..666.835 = 0.32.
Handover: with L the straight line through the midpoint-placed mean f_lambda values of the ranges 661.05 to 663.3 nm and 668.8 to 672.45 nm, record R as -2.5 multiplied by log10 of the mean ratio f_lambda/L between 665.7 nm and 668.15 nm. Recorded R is 0.12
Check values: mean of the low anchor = 35.2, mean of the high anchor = 34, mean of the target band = 30.9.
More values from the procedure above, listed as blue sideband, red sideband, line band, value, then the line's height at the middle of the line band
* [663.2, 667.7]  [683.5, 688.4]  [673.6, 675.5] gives 0.04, 35.4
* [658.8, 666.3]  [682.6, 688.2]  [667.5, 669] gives 0.06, 36.1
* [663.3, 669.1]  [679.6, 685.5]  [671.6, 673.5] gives 0.14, 35.1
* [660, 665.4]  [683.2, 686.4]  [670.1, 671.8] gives 0.14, 37.3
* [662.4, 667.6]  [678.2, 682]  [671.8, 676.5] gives 0.05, 35.5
